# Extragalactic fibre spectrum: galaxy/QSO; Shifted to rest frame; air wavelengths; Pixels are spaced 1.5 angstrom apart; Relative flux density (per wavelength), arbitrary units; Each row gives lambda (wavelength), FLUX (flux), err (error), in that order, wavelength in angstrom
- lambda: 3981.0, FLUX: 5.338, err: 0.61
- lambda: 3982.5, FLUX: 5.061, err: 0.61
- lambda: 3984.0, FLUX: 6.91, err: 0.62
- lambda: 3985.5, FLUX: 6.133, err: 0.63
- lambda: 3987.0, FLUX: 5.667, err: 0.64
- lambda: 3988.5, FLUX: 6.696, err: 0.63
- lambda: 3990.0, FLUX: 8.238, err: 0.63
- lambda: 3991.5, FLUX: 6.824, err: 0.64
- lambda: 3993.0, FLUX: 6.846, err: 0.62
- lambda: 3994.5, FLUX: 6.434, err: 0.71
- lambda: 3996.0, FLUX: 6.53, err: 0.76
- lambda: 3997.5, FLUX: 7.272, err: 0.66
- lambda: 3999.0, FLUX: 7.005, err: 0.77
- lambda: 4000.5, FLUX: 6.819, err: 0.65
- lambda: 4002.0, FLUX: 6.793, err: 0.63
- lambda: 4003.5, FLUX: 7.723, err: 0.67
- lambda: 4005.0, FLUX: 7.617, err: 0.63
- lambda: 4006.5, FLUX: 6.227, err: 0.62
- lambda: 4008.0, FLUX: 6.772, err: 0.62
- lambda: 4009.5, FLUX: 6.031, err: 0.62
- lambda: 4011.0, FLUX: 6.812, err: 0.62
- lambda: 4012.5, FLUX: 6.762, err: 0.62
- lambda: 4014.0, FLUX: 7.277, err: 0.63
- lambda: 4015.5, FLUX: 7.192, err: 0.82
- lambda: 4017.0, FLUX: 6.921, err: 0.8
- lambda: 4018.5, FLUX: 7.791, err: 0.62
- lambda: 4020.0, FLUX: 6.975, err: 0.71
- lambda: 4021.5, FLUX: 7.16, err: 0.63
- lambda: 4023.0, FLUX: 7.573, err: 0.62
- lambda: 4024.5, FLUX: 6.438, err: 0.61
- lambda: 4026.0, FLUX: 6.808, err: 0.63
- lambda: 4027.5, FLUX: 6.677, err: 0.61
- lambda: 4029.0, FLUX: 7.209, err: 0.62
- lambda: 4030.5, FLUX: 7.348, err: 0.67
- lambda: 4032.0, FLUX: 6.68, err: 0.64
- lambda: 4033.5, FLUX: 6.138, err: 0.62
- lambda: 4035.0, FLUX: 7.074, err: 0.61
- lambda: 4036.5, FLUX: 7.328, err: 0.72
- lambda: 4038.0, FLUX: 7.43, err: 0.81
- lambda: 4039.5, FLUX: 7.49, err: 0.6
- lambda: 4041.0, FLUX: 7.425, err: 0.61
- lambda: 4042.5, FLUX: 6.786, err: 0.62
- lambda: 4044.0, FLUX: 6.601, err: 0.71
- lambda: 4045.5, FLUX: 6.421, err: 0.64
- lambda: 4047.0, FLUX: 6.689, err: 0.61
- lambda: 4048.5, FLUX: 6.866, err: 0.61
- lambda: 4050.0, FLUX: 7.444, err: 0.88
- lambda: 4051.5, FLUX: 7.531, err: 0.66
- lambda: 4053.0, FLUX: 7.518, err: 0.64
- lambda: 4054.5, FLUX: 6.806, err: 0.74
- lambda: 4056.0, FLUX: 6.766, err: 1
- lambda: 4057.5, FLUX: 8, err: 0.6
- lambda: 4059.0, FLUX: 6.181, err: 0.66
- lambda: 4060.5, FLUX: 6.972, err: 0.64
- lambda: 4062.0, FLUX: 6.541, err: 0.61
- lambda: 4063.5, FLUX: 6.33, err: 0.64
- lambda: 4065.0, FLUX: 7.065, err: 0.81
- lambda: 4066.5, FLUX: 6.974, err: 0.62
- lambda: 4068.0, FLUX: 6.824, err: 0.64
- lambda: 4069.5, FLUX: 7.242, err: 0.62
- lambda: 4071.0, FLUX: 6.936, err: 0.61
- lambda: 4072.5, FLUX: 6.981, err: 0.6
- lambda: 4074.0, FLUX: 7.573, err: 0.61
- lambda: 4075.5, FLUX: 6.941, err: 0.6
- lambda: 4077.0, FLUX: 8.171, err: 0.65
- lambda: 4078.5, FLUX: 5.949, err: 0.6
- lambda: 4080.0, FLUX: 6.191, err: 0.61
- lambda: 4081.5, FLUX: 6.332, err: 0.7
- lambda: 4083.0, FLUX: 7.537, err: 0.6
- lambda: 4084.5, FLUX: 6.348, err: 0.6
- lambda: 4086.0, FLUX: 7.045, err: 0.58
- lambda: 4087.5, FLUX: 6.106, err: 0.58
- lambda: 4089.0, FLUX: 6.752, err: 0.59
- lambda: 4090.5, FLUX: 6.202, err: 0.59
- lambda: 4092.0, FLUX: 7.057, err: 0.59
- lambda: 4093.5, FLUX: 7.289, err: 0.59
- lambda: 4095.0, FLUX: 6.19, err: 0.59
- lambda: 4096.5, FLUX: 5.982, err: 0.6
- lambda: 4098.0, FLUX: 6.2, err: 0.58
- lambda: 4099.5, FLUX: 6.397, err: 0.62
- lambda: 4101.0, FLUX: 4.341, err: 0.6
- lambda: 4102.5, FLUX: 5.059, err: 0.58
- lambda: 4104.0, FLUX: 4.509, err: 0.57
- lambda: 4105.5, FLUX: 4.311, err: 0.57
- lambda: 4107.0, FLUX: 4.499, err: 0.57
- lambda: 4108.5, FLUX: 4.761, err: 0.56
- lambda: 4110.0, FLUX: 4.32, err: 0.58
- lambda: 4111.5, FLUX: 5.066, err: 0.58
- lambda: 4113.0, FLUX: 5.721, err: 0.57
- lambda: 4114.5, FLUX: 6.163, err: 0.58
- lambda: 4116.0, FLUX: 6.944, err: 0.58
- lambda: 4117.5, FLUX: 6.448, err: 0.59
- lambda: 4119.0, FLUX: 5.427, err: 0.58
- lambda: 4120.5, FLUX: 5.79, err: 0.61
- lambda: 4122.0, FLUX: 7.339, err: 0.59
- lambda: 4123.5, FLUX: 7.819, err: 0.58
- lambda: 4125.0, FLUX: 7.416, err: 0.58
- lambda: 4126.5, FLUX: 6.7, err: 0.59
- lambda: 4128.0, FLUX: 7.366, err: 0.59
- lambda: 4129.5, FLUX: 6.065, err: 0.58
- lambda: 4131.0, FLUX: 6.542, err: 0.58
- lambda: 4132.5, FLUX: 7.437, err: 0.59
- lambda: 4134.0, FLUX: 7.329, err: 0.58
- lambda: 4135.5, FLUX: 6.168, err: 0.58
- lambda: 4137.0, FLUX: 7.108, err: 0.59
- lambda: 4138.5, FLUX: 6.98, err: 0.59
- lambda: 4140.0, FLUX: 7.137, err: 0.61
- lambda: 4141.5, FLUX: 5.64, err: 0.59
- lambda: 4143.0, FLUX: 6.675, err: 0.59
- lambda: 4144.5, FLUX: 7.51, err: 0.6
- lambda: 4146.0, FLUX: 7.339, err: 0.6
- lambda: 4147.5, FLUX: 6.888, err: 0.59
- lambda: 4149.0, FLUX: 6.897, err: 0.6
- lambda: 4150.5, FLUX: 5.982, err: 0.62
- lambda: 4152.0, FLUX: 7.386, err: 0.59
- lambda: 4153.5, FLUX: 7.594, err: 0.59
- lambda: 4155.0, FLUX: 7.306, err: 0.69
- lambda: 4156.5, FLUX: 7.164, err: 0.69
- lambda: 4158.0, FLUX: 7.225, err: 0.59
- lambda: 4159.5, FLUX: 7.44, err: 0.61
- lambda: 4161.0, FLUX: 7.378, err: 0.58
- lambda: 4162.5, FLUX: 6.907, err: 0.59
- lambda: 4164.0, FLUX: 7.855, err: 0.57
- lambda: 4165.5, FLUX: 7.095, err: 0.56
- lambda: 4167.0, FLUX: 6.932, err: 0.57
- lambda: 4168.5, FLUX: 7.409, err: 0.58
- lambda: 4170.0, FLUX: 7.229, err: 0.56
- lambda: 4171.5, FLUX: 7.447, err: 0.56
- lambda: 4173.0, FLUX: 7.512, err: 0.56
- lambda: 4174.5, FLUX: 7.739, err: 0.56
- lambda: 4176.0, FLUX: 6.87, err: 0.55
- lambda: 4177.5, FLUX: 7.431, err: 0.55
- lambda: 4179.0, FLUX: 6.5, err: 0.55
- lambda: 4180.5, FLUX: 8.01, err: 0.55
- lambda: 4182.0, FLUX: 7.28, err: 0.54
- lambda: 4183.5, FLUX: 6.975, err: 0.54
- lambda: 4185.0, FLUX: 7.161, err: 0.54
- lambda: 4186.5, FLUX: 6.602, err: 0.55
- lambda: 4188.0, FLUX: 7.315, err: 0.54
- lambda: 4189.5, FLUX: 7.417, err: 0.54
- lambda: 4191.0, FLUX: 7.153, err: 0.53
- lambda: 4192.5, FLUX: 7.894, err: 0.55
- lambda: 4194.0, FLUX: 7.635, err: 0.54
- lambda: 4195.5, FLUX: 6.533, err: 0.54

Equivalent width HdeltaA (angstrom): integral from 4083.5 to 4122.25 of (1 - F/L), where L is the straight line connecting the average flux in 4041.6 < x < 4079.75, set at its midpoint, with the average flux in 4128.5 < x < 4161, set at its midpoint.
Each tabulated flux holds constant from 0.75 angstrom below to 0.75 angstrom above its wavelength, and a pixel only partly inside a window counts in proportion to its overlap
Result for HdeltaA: 6.2 angstrom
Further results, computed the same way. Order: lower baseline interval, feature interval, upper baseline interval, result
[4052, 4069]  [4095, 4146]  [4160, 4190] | 6.6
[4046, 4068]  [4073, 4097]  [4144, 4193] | 1.0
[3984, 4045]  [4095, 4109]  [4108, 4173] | 3.4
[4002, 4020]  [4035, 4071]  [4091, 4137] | -2.0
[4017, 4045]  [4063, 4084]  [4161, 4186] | 0.5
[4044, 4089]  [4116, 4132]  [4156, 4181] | 0.9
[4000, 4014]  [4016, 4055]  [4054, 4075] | -0.8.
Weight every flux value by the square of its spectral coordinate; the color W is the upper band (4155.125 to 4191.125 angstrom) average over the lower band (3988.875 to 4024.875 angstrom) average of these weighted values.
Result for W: 1.12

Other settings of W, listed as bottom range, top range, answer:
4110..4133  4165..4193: 1.15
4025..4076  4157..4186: 1.10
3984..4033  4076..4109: 0.92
